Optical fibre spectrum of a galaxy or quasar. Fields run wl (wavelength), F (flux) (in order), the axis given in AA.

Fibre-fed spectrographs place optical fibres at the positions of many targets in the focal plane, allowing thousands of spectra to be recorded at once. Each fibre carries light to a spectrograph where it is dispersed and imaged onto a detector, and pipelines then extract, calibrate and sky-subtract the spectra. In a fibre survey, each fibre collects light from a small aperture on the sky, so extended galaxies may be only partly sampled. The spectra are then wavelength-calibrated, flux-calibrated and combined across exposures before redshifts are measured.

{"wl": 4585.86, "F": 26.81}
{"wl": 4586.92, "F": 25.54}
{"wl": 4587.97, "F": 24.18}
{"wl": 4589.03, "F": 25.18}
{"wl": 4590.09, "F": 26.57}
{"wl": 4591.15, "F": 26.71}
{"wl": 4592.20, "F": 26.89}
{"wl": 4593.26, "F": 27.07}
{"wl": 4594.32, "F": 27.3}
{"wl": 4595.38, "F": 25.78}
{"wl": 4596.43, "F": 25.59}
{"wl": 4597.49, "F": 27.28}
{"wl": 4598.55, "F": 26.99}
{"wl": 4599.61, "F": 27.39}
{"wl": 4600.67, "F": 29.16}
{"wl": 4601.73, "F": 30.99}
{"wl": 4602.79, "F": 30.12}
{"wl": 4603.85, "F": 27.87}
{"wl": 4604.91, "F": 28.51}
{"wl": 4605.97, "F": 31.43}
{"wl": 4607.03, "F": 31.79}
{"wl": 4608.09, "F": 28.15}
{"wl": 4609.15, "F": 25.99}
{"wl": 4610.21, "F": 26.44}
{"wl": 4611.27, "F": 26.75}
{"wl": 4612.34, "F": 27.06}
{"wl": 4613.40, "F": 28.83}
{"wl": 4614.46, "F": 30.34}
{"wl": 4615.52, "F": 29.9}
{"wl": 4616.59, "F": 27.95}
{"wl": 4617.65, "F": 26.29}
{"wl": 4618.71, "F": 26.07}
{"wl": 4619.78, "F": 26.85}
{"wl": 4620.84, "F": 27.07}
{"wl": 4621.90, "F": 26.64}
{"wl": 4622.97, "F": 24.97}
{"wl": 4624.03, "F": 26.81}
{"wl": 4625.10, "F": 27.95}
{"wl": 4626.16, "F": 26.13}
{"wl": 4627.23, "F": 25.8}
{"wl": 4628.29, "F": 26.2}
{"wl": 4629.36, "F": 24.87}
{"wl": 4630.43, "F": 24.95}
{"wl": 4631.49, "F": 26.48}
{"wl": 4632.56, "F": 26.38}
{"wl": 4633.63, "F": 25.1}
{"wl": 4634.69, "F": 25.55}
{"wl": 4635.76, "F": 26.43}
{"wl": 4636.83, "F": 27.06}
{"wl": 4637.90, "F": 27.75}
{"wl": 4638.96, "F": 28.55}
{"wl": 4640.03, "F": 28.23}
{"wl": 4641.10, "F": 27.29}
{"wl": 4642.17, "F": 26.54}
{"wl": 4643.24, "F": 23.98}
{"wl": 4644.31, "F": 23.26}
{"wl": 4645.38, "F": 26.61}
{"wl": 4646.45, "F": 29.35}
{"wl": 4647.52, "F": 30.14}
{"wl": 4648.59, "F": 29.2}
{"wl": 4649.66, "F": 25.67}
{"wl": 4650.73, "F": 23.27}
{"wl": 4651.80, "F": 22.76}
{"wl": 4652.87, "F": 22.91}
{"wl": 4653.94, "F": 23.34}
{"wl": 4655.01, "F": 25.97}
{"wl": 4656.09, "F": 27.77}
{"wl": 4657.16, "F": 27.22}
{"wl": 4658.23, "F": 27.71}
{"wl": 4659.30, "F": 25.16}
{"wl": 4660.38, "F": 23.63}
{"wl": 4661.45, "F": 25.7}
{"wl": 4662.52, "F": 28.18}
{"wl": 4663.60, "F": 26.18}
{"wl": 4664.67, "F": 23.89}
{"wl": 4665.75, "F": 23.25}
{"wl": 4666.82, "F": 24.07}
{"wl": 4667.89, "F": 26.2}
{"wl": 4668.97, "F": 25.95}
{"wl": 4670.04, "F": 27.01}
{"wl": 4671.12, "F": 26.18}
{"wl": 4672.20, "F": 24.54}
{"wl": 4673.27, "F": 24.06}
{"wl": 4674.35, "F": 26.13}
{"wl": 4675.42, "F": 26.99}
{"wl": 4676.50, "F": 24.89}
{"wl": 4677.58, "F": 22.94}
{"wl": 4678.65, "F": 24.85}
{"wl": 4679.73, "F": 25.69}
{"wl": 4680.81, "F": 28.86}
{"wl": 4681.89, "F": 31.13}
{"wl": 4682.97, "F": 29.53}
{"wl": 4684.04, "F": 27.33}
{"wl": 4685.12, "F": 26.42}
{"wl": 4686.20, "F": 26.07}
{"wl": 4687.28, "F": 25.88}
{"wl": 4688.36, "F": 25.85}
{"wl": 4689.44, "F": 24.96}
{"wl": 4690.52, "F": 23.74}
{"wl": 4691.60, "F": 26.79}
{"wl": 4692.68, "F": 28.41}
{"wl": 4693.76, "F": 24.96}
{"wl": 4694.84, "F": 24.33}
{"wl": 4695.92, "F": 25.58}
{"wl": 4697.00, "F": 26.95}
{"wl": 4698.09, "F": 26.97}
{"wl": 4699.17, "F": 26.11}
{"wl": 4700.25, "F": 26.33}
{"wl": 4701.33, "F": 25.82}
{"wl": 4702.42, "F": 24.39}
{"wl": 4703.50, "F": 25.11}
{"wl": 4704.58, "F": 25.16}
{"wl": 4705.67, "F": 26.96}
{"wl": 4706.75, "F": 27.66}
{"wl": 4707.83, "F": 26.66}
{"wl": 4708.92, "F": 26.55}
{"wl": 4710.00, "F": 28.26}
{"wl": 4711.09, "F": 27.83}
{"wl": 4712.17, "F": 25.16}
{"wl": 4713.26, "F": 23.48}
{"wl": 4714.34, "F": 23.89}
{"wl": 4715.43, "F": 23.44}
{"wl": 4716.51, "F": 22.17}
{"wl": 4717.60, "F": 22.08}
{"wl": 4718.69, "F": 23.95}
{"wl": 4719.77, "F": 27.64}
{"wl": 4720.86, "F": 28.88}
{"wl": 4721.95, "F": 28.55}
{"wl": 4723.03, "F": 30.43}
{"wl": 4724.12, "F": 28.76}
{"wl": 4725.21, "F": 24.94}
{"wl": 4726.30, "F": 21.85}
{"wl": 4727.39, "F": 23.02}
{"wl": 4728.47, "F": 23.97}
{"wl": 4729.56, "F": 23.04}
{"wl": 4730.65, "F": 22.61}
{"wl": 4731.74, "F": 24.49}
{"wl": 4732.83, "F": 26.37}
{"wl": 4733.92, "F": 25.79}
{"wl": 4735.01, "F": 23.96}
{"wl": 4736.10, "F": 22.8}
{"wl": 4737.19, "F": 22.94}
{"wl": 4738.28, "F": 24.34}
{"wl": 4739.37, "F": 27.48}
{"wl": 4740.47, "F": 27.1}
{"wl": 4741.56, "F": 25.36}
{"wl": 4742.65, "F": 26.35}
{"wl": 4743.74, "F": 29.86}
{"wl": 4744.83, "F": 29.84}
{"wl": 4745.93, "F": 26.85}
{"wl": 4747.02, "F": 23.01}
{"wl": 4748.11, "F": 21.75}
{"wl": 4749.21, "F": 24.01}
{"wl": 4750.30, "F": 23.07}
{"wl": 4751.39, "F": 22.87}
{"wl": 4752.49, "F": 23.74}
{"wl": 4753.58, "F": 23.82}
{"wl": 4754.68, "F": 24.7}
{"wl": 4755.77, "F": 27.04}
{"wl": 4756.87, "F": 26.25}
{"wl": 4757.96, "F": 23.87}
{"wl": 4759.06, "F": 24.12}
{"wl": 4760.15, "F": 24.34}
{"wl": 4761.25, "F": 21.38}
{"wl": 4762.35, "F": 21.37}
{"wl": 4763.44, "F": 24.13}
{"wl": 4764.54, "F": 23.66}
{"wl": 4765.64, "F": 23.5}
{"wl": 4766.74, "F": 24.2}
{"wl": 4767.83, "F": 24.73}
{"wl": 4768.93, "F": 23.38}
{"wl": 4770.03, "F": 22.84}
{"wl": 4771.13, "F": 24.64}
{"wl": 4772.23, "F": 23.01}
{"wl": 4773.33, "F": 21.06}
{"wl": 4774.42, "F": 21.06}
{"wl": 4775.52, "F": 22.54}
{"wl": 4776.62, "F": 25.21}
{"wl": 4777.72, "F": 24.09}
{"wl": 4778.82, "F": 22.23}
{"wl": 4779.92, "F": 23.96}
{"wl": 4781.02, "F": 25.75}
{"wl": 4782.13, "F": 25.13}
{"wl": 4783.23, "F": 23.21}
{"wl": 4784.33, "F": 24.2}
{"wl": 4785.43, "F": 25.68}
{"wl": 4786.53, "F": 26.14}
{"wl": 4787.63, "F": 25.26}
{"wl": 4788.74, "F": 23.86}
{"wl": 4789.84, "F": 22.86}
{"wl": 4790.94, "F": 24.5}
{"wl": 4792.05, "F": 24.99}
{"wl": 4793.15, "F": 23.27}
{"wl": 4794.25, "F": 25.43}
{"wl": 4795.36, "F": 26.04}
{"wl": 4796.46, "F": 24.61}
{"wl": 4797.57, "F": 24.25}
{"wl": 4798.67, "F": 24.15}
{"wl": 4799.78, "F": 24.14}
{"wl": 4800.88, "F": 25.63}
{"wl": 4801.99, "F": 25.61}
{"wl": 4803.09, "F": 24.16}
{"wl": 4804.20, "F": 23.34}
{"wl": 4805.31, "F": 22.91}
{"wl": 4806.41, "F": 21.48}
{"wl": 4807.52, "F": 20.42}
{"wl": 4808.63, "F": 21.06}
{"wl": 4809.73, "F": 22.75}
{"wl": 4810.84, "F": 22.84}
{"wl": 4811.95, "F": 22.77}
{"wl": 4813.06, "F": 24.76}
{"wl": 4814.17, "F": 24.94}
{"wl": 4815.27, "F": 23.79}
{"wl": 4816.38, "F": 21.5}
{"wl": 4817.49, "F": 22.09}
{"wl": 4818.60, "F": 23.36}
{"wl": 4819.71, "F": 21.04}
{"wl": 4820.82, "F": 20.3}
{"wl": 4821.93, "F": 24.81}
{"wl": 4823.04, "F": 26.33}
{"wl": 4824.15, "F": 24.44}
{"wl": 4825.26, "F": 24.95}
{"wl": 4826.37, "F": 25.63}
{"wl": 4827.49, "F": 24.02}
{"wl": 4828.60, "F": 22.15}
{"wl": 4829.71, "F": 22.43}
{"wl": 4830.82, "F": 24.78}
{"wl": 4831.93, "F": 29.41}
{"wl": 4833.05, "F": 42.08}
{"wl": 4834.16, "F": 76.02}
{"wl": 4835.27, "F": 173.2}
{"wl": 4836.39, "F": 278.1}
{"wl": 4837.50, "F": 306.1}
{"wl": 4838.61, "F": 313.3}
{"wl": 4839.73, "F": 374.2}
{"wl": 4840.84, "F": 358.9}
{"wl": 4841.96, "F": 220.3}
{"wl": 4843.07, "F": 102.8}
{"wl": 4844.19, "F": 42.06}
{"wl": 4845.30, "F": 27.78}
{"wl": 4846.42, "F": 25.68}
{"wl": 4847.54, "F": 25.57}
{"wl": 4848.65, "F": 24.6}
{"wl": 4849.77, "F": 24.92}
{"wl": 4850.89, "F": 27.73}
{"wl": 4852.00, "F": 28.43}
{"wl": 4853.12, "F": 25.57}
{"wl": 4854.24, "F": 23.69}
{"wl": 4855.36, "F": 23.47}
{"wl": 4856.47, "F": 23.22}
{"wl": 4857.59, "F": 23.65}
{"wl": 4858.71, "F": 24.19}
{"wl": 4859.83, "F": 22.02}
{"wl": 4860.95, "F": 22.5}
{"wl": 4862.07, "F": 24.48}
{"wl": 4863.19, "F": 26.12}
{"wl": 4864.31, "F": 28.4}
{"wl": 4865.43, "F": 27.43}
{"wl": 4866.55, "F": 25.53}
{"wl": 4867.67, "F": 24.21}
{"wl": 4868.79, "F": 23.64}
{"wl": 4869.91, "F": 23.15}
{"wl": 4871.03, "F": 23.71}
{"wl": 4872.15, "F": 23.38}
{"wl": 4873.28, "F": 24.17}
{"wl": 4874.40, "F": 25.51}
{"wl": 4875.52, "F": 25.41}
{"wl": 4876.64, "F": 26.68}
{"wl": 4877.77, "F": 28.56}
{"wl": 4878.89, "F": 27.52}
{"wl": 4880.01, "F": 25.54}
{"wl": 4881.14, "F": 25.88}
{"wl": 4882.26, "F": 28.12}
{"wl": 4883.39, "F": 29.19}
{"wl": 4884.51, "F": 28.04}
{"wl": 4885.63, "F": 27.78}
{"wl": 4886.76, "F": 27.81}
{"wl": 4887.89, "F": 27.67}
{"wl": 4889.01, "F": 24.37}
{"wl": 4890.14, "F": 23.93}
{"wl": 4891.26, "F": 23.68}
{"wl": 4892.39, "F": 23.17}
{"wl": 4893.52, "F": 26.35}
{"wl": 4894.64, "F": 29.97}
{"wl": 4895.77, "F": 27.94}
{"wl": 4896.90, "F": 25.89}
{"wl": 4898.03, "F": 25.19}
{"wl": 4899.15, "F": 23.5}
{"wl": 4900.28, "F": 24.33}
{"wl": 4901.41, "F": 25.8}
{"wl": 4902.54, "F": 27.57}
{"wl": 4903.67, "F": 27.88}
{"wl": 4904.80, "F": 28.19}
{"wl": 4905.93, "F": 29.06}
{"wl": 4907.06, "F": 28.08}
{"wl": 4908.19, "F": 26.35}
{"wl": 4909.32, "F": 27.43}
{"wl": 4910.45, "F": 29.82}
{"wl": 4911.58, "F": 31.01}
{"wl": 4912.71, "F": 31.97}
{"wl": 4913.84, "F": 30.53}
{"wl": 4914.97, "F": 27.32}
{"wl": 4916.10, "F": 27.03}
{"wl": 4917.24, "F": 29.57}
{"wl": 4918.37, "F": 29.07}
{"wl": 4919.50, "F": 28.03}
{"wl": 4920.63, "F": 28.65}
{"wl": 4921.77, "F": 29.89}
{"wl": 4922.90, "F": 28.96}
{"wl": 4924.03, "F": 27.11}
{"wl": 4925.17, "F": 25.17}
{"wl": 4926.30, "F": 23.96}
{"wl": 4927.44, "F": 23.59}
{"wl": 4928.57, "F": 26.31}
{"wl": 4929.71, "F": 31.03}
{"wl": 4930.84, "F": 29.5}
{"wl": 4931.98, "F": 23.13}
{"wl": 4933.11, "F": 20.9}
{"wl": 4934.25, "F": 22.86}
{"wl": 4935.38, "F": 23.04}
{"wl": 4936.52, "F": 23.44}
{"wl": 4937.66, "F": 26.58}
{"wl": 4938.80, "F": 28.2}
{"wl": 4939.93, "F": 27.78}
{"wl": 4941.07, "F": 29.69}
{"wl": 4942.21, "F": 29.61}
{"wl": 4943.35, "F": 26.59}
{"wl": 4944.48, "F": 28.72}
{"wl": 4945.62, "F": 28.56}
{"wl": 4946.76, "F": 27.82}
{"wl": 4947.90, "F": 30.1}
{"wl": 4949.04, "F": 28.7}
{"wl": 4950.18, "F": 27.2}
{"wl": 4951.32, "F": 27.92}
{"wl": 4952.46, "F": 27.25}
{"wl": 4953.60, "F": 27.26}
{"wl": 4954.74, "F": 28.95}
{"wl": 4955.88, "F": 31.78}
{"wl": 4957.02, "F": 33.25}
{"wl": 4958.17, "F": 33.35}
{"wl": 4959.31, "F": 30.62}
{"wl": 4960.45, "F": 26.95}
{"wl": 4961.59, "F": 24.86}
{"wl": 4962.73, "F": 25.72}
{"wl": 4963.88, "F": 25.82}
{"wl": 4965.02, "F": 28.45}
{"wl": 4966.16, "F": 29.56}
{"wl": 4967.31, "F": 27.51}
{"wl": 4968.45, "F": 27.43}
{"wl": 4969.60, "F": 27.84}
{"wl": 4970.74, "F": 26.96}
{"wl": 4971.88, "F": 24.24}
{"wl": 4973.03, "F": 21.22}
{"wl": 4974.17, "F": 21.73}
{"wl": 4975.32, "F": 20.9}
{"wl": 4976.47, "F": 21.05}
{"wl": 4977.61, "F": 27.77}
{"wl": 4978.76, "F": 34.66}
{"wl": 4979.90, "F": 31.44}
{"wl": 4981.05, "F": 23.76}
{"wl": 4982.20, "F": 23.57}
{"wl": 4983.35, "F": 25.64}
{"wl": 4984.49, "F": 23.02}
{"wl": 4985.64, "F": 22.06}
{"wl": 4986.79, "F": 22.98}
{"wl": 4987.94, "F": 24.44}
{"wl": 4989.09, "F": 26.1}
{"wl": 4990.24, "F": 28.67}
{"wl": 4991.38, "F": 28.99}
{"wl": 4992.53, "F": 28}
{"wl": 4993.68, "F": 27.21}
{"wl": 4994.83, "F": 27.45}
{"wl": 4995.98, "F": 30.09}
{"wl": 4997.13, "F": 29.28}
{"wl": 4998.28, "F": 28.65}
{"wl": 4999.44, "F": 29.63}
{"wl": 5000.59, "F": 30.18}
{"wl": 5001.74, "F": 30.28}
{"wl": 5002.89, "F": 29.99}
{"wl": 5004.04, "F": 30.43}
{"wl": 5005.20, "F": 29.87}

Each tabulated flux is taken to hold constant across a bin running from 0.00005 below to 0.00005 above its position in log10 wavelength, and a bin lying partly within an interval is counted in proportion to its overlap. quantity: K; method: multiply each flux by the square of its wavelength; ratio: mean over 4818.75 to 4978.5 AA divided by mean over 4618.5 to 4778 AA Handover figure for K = 1.7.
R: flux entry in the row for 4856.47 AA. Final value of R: 23.22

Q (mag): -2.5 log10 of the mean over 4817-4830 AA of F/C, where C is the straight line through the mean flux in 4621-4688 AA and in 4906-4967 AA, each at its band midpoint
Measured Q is 0.158 mag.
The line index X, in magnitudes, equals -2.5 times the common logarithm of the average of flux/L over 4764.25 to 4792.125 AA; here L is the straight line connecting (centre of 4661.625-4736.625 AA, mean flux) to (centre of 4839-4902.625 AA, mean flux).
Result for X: 0.38 mag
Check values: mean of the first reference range 25.7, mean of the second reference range 43.4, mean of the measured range 23.9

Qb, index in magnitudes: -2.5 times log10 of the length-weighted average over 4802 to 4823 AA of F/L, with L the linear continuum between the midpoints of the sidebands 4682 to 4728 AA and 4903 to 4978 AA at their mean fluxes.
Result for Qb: 0.17 mag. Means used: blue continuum 26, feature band 22.9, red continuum 27.4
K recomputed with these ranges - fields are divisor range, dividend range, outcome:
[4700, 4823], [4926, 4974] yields 1.21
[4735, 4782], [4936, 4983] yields 1.23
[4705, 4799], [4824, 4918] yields 2.11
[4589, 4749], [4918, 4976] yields 1.16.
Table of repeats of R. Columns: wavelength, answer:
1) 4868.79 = 23.64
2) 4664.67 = 23.89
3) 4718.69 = 23.95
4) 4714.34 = 23.89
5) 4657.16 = 27.22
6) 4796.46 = 24.61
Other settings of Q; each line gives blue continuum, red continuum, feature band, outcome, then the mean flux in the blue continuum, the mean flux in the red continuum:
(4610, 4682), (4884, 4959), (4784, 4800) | 0.10 mag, 26.3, 27.5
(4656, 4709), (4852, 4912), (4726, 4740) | 0.08 mag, 26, 26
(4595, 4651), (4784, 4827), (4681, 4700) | -0.02 mag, 27.2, 23.8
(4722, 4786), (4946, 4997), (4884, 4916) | -0.04 mag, 24.4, 27.1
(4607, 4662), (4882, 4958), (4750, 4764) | 0.13 mag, 26.5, 27.4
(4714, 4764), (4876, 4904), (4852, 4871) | 0.07 mag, 24.8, 26.5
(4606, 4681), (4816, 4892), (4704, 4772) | 0.48 mag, 26.3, 54.6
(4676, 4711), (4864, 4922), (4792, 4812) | 0.13 mag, 26.3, 26.9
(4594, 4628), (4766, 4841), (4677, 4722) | 0.38 mag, 27.7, 47.8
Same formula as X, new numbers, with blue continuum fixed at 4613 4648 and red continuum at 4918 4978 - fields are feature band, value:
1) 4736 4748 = 0.04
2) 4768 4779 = 0.17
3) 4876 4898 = 0.01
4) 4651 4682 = 0.06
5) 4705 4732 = 0.06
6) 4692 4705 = 0.04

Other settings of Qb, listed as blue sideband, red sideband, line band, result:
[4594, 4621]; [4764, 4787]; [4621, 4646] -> 0.04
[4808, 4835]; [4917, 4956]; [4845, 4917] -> 0.06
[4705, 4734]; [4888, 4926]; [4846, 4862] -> 0.09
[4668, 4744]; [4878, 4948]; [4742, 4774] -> 0.08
